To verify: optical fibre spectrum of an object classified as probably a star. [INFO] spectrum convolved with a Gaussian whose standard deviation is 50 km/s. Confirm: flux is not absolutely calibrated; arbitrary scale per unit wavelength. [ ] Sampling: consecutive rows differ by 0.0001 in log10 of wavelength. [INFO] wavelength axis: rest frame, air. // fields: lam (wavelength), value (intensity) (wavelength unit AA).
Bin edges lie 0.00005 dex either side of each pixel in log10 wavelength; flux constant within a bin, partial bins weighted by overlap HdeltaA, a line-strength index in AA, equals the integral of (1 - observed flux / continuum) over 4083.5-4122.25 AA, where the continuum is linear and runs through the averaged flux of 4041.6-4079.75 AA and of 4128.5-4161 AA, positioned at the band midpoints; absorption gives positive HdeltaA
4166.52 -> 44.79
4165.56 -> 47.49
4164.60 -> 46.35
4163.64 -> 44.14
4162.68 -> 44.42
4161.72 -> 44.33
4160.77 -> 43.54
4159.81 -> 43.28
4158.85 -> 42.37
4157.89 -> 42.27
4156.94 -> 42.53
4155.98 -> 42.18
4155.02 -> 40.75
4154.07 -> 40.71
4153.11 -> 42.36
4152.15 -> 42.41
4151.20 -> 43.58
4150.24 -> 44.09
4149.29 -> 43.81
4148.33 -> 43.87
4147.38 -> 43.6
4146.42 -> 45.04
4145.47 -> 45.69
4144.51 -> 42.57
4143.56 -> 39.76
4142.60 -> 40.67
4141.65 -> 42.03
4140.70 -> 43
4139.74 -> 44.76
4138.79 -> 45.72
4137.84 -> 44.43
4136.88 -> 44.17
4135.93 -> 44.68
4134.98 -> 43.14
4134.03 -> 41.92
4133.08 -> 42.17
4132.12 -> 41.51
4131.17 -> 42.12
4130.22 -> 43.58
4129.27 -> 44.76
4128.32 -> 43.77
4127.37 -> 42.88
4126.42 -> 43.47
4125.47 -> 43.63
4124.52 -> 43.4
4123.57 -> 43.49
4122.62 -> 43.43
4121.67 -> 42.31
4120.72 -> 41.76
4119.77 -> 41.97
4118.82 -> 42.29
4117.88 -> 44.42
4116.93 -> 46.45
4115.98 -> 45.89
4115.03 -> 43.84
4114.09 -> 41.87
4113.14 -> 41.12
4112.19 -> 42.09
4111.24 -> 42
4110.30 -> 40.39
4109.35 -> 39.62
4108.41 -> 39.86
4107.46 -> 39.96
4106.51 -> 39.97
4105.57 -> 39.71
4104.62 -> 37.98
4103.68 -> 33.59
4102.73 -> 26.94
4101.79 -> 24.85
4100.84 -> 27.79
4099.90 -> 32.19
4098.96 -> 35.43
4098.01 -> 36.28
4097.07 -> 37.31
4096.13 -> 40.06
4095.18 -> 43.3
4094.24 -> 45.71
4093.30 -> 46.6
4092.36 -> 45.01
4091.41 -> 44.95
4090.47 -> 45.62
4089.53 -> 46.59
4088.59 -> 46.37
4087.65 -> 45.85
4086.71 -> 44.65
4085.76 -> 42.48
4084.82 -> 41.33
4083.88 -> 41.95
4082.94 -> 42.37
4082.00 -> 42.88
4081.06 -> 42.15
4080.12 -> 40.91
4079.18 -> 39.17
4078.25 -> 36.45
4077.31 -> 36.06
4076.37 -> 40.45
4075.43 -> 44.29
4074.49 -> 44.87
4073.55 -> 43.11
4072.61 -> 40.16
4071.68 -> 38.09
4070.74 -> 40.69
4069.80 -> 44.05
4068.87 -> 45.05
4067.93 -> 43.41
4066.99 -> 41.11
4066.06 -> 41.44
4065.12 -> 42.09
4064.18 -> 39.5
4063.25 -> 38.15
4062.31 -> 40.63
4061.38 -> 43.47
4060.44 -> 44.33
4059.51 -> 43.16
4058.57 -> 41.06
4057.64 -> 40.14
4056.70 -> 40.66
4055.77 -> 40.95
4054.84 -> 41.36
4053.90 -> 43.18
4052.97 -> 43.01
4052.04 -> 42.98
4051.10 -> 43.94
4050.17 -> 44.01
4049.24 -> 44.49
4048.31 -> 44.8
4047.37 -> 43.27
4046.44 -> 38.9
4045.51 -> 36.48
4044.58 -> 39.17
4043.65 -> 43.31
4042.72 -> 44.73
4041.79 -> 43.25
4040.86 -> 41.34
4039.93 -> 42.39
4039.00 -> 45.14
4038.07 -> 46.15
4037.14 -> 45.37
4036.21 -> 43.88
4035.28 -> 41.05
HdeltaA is 1.5 AA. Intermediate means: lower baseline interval 41.7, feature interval 40.7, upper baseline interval 43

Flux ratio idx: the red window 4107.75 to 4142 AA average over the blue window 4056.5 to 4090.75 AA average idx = 1.02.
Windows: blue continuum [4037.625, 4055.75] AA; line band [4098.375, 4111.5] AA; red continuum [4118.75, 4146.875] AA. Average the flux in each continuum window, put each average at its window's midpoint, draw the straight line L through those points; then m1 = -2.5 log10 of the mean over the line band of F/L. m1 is 0.20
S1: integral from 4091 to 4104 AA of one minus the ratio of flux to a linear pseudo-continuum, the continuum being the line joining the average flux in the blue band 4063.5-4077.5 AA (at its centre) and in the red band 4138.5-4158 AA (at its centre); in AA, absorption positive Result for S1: 1.53 AA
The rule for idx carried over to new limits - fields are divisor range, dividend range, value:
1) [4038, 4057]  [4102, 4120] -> 0.95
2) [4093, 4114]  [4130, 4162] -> 1.14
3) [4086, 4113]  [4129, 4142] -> 1.09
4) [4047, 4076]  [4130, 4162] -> 1.02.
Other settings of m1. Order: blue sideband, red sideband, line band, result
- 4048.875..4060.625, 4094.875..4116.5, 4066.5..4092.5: -0.059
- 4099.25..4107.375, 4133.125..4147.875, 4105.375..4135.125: -0.127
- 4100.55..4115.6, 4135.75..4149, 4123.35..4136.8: -0.045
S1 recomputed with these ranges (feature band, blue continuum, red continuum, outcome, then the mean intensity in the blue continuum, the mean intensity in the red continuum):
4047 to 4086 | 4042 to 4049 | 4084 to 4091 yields 1.14 AA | 41.7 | 44.6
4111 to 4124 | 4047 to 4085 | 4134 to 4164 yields -0.12 AA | 41.8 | 43.2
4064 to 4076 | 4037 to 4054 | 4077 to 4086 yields -0.24 AA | 42.9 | 40.6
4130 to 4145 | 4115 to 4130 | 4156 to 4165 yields 0.25 AA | 43.6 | 43.6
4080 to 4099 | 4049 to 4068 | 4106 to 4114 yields -0.81 AA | 42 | 40.7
